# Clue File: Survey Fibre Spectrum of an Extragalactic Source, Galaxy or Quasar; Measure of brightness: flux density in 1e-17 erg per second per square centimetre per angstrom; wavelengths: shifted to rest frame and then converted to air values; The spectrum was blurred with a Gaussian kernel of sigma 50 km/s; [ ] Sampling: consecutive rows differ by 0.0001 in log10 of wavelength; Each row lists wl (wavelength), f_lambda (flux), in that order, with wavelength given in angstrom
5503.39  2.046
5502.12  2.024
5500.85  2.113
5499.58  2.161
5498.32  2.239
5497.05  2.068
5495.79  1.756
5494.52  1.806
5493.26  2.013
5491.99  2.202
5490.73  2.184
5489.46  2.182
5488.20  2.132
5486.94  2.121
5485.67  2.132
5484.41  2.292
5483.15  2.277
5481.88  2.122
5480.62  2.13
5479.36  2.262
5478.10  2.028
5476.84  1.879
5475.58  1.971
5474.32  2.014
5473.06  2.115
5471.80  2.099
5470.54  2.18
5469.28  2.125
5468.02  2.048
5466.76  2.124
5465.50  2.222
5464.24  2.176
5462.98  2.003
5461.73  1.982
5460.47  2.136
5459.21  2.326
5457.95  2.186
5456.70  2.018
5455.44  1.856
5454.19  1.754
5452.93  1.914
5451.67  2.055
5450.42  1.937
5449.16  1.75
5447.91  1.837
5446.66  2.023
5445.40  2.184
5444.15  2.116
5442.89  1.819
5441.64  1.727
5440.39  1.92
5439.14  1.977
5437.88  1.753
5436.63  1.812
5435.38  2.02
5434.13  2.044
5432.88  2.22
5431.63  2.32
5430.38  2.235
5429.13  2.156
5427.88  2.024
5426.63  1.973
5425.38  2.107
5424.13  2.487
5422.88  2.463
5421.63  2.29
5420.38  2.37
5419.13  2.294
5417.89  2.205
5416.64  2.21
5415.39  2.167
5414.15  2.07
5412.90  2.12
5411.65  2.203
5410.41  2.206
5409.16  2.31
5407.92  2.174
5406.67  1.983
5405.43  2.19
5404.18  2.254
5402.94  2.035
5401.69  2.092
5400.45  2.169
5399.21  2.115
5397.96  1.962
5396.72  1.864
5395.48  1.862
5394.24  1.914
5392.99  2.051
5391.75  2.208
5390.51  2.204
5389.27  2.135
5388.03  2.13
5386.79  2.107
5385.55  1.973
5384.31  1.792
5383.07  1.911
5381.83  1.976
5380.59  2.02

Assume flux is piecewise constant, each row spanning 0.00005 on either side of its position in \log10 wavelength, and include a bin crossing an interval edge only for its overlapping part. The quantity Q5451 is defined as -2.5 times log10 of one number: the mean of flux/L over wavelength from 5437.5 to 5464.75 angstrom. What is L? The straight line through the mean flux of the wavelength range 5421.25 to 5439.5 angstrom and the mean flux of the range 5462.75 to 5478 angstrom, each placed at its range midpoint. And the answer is 0.07 mag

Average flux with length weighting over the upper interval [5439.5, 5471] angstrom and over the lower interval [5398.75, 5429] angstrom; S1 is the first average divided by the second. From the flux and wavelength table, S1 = 0.92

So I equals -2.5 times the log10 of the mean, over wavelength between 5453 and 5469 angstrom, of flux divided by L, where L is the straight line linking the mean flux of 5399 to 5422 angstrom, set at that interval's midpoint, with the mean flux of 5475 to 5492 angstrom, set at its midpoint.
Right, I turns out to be 0.04 mag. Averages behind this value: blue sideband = 2.18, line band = 2.06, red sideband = 2.14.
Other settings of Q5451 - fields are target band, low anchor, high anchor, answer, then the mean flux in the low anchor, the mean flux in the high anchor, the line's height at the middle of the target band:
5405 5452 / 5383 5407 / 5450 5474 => -0.02 mag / 2.05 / 2.07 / 2.06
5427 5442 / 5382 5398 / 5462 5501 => 0.02 mag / 2.01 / 2.1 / 2.05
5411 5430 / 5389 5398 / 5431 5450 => -0.11 mag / 2.03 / 1.97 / 1.99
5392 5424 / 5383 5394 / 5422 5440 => -0.03 mag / 2.06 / 2.11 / 2.08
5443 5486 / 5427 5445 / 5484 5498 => -0.01 mag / 2.01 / 2.08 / 2.05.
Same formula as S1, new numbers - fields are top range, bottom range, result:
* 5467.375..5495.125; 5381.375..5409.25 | 1.02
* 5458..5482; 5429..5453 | 1.06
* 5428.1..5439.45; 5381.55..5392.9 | 1.00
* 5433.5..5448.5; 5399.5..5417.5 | 0.90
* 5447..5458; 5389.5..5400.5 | 0.94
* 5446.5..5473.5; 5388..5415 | 0.97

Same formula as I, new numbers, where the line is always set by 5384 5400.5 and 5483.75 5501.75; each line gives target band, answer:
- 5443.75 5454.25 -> 0.060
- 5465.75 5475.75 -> -0.005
